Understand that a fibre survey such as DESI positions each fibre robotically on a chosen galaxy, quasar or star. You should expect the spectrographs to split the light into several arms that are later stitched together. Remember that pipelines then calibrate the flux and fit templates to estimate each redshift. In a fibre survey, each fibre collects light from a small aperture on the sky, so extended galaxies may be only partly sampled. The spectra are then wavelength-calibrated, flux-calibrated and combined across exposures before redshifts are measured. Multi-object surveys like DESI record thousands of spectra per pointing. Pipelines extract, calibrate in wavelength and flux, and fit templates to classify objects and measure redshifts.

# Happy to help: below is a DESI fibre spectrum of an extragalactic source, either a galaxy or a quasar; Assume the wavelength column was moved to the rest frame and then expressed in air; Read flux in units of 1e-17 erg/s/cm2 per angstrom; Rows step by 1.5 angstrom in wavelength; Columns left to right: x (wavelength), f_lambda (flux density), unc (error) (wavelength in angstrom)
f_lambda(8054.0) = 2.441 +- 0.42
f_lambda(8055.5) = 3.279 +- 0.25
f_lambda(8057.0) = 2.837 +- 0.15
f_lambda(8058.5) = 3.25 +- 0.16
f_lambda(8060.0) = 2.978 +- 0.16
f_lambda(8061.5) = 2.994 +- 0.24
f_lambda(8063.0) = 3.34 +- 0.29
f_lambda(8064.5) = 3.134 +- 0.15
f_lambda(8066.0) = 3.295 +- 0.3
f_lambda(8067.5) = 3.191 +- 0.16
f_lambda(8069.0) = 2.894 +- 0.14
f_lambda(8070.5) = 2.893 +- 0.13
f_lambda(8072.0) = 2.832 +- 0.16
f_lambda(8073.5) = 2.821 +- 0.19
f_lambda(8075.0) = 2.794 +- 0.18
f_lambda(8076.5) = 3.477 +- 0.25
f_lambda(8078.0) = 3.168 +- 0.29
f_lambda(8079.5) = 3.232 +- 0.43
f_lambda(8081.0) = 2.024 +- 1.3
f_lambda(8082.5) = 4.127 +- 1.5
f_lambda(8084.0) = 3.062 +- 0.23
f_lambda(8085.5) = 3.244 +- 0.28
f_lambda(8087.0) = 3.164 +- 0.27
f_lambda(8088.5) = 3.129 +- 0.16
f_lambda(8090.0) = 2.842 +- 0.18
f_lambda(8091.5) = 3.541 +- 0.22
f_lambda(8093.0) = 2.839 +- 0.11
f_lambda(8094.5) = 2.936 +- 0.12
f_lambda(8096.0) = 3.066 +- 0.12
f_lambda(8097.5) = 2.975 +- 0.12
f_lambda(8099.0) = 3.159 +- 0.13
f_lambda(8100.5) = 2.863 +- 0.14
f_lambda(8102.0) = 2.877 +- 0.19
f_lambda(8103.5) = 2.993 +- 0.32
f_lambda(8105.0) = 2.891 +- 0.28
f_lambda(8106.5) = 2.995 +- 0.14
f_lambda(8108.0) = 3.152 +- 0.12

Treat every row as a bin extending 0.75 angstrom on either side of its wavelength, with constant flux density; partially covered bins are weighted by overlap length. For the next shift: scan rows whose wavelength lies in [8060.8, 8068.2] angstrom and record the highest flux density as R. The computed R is 3.34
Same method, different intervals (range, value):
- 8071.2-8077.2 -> 3.477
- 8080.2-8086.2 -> 4.127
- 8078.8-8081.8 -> 3.232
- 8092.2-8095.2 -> 2.936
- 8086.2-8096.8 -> 3.541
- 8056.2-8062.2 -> 3.25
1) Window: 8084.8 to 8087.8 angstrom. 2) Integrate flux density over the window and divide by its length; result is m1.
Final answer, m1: 3.2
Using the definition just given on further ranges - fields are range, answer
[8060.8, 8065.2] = 3.16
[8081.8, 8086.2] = 3.47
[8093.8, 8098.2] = 2.99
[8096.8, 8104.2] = 2.97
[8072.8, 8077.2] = 3.03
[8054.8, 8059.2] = 3.12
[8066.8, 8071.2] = 2.99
